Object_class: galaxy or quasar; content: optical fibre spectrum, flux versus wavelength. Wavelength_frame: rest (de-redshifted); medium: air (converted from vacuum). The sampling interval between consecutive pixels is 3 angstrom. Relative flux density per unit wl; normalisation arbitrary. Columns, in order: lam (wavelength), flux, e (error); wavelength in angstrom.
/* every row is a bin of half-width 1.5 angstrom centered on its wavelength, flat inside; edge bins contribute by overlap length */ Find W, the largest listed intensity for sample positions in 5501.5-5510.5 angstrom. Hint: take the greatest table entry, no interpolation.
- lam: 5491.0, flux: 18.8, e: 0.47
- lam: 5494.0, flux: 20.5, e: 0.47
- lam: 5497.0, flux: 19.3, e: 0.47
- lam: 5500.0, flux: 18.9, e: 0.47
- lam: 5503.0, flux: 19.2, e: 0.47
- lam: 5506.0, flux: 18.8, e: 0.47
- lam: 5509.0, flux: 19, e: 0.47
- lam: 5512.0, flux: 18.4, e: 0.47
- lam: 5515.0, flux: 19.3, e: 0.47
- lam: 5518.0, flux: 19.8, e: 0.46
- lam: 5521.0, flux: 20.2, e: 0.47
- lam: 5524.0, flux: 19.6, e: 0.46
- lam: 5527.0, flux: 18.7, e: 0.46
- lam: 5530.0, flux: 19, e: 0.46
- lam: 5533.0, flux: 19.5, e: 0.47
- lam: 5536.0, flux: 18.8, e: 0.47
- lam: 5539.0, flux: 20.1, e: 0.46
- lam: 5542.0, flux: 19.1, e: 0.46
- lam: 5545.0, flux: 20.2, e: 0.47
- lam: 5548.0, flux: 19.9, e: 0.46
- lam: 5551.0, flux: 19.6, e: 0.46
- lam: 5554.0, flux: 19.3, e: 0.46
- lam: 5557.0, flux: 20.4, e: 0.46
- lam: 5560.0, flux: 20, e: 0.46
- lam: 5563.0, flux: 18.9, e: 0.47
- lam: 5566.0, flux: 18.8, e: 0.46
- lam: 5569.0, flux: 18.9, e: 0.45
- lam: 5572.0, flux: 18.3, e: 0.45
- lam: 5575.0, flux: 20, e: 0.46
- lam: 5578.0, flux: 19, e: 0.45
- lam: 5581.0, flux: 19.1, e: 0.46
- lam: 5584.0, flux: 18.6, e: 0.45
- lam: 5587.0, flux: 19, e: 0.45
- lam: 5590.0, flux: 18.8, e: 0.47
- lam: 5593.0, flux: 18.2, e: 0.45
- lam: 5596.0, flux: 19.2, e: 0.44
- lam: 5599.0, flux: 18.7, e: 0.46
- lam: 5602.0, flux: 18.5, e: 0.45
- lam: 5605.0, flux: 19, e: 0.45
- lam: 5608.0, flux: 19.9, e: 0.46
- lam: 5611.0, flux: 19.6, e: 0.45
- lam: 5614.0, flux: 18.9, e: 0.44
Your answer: 19.2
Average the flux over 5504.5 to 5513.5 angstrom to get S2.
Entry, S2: 18.7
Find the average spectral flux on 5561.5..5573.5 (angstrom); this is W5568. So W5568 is 18.7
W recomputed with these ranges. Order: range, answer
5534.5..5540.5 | 20.1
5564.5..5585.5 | 20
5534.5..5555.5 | 20.2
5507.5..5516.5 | 19.3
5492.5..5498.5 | 20.5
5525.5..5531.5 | 19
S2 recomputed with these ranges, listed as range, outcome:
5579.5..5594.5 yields 18.7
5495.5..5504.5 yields 19.1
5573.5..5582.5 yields 19.4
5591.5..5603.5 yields 18.6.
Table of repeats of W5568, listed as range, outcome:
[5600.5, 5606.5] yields 18.8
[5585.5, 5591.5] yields 18.9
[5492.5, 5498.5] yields 19.9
